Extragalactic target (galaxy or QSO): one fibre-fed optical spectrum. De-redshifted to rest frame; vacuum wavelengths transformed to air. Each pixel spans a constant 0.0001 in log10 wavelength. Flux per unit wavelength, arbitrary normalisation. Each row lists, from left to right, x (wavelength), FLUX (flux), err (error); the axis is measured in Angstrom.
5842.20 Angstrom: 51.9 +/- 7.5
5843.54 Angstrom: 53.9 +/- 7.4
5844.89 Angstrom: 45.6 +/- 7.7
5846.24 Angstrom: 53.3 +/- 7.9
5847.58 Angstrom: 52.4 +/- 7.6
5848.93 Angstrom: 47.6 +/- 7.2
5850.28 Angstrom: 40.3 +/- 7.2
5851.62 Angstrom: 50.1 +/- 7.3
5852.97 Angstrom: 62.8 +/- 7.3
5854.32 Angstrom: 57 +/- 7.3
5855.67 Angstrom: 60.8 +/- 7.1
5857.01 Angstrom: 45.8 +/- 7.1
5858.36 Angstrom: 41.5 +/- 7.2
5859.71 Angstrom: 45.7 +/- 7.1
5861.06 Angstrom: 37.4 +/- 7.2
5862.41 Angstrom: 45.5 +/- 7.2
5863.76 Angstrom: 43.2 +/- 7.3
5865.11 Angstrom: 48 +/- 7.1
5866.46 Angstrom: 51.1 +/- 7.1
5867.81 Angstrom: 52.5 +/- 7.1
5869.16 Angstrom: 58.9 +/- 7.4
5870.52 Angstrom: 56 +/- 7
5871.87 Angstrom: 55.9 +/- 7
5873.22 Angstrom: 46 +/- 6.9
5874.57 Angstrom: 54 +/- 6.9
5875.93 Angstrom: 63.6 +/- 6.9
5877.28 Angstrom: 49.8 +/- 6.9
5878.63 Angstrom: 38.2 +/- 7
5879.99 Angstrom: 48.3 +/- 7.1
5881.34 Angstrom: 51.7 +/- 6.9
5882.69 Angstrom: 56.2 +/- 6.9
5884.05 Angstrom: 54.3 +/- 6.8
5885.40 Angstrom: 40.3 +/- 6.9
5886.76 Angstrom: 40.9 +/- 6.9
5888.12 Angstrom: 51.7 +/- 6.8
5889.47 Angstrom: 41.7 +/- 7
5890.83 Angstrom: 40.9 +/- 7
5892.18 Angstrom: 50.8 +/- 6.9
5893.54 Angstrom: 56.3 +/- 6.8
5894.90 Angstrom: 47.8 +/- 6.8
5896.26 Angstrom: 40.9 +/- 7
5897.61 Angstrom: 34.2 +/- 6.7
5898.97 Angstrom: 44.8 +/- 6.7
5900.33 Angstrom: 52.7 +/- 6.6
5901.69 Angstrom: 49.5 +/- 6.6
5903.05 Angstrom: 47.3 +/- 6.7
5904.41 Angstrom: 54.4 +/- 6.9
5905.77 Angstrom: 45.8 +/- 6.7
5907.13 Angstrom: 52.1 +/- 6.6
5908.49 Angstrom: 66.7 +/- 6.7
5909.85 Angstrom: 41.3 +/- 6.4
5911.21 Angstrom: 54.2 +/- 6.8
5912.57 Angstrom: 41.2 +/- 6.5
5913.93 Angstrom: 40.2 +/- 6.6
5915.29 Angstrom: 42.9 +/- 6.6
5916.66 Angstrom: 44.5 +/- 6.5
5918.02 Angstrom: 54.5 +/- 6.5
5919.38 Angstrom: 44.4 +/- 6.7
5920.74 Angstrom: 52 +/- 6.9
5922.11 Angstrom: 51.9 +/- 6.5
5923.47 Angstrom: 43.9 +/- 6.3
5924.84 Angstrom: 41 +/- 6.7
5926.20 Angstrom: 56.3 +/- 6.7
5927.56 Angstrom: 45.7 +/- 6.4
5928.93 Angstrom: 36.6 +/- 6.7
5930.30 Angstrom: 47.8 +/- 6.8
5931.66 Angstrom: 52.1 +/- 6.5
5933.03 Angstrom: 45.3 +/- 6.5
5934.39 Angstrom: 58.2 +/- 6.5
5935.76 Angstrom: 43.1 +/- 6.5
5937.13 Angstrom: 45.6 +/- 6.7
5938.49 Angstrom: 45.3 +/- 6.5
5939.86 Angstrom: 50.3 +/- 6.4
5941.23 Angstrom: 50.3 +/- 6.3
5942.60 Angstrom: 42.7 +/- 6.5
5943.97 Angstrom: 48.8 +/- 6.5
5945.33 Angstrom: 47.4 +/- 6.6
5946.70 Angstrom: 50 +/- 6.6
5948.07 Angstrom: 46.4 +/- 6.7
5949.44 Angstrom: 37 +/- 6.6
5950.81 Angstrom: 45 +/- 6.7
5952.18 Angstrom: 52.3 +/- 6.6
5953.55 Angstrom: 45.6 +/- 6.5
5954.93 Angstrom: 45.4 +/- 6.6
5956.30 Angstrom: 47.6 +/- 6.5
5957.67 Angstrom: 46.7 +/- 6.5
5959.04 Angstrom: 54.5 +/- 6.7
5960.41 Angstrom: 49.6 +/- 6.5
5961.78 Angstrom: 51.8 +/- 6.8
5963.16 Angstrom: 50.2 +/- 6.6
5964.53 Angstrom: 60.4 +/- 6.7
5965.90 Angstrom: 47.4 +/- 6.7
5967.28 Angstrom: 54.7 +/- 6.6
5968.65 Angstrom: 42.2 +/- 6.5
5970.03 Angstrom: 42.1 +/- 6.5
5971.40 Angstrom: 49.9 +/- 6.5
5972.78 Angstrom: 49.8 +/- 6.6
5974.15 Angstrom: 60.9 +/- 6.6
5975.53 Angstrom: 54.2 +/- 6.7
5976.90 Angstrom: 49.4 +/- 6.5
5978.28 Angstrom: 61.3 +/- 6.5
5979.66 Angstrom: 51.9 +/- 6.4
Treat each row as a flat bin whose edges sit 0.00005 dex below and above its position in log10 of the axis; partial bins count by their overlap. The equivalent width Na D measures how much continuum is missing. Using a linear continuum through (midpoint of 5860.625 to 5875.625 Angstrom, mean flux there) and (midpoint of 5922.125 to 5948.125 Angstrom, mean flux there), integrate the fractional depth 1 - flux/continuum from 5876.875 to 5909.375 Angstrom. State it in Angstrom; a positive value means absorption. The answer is 0.71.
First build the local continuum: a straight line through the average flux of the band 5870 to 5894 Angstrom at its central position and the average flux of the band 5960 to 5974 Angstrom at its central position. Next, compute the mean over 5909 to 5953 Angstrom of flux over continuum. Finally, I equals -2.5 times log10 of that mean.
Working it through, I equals 0.070 mag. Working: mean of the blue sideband 49.7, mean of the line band 46.9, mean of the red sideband 50.2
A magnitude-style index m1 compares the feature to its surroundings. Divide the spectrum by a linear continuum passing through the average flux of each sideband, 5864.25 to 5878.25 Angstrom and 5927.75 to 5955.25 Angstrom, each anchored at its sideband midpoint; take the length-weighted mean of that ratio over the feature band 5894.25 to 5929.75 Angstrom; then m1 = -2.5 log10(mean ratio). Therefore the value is 0.05 mag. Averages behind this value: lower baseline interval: 53.1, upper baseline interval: 46.7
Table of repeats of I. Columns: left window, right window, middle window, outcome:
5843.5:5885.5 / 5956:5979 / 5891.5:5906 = 0.065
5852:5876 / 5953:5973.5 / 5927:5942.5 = 0.059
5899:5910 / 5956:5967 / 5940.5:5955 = 0.107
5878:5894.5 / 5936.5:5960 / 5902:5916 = -0.026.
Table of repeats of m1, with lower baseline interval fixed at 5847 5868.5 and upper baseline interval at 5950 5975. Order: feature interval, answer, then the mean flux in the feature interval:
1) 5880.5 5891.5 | 0.04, 47.2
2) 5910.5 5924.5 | 0.06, 46.8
